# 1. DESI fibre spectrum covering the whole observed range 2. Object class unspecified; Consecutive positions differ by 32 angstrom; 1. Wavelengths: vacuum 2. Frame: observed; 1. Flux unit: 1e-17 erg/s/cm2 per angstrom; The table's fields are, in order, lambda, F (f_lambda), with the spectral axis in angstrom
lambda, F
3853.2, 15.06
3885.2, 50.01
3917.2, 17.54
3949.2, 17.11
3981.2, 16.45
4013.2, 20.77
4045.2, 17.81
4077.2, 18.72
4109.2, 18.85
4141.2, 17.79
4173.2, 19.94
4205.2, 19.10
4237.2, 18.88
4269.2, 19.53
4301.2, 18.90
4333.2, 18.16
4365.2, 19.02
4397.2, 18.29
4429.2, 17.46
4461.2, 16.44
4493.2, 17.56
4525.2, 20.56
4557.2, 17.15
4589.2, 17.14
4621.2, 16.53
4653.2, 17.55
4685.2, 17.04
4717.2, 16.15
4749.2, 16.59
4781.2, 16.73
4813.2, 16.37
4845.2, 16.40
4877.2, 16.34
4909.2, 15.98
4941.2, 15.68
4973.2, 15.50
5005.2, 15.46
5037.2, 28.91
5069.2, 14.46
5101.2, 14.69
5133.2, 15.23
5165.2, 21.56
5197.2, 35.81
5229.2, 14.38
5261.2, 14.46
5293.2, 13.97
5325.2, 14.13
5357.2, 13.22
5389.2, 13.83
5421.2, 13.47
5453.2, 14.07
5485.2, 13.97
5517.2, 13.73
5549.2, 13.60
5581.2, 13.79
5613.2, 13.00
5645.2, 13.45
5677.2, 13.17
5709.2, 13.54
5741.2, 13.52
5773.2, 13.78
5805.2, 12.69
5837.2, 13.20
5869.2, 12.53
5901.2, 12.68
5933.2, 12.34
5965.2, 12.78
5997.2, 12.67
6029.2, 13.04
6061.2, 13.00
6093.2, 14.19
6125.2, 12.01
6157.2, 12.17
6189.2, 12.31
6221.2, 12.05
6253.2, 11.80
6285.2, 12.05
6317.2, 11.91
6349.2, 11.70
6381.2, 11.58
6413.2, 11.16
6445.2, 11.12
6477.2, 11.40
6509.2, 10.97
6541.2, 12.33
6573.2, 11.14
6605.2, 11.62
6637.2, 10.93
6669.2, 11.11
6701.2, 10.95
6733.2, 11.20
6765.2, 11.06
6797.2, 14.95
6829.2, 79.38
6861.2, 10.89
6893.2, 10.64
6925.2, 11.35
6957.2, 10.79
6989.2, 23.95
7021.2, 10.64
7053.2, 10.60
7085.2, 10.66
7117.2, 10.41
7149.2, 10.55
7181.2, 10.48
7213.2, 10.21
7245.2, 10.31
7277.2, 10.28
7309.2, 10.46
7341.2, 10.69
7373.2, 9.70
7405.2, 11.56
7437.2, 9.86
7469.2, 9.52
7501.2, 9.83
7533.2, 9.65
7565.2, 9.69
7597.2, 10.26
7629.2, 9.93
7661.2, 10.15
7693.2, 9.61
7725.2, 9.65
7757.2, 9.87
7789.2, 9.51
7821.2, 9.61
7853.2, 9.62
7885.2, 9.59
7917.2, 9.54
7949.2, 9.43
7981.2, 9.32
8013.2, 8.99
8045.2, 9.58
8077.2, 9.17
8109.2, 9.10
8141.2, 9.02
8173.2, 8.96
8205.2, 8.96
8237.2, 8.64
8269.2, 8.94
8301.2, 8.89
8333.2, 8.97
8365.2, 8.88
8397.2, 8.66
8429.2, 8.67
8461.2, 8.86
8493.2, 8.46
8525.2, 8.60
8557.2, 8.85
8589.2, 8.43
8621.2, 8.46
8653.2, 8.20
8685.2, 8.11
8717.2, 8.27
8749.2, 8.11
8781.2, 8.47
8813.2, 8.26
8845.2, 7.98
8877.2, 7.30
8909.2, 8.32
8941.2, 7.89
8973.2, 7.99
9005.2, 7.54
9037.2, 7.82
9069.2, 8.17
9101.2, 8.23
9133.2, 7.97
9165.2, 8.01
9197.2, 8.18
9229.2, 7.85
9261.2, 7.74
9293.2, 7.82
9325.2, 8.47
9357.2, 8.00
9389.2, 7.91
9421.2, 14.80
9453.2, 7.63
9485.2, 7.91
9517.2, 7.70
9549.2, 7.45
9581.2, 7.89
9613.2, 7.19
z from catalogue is 0.04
